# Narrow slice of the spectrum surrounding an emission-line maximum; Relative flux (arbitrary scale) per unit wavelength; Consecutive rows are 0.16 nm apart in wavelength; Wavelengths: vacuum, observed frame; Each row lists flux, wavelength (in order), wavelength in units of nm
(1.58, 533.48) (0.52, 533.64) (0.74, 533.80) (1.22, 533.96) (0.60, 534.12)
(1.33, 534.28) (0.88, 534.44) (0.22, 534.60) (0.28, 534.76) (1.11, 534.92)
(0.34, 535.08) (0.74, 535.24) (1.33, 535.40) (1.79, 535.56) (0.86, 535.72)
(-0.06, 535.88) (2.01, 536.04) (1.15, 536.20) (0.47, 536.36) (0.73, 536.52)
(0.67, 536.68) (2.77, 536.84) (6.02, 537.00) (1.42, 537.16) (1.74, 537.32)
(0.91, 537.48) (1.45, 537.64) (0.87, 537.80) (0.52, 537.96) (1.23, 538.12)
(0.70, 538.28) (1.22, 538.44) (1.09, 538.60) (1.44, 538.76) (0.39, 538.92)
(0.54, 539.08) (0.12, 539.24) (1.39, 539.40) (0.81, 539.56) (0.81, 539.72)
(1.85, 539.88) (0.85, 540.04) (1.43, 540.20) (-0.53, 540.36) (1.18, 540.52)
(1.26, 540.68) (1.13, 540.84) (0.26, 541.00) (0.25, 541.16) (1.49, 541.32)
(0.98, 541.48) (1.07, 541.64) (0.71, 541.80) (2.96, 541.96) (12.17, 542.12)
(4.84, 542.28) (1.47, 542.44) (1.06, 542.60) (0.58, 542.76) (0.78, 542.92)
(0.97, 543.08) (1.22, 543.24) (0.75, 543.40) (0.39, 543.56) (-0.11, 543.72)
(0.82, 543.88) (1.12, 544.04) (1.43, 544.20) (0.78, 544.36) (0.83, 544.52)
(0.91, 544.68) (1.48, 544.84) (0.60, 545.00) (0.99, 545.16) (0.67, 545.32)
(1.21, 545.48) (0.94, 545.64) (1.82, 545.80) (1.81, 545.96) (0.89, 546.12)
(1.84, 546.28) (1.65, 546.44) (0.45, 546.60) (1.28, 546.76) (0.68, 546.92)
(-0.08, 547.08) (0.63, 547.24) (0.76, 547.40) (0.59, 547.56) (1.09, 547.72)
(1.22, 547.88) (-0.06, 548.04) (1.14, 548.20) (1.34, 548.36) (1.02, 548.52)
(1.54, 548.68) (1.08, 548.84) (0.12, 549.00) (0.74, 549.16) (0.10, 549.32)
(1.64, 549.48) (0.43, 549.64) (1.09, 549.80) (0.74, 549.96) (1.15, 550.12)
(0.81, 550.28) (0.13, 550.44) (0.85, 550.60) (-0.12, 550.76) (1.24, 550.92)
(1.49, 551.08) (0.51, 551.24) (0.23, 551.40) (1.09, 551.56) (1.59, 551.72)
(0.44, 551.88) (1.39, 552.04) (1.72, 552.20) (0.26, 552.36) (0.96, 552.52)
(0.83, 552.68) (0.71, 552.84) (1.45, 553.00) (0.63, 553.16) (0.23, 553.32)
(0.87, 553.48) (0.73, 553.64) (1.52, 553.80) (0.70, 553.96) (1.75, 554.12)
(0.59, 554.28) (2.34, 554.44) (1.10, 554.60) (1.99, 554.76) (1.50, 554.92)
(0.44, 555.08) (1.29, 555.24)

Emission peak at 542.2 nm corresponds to [O III] 5007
